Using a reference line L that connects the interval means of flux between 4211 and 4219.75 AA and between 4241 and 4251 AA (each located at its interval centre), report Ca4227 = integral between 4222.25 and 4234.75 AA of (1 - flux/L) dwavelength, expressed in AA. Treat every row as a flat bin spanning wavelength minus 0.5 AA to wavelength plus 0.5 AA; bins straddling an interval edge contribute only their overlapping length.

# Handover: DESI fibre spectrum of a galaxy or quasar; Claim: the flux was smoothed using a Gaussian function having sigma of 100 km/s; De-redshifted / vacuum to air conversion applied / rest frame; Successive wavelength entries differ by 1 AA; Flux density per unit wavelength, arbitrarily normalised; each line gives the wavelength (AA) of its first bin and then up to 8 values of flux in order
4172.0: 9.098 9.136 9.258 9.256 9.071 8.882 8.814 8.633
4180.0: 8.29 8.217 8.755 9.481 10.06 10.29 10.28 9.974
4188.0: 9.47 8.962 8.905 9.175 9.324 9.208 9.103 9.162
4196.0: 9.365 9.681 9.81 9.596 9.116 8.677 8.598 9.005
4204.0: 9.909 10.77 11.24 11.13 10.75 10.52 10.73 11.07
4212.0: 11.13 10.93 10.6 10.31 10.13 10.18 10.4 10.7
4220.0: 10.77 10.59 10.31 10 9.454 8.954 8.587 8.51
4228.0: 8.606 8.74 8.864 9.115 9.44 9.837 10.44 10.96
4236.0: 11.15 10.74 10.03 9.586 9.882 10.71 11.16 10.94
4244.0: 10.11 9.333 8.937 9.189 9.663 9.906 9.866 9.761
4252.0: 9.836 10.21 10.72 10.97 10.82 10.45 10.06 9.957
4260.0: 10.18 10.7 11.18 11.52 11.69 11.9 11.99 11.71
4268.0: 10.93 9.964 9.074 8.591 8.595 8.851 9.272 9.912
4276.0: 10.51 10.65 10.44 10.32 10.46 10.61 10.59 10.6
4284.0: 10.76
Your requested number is 1.3 AA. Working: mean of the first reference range 10.6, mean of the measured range 9.27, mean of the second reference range 9.93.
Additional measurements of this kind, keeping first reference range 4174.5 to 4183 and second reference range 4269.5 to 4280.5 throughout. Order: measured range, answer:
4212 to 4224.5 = -1.7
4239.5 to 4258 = -1.3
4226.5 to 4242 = -0.8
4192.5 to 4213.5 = -2.2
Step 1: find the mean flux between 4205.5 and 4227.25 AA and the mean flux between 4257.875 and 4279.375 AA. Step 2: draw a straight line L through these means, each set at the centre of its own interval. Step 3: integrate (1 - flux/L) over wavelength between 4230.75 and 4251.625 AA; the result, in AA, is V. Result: 0.6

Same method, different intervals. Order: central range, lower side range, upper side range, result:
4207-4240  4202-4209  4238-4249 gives 0.25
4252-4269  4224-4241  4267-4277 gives -2.12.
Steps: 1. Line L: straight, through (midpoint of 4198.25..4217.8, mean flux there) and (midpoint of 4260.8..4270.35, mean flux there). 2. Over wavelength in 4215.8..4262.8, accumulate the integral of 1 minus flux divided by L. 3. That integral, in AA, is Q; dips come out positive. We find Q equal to 3.0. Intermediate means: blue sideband 10.2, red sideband 11.1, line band 10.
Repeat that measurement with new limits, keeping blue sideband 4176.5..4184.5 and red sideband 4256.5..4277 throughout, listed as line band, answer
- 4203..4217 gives -1.8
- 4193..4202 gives -0.1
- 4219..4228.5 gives 0.0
